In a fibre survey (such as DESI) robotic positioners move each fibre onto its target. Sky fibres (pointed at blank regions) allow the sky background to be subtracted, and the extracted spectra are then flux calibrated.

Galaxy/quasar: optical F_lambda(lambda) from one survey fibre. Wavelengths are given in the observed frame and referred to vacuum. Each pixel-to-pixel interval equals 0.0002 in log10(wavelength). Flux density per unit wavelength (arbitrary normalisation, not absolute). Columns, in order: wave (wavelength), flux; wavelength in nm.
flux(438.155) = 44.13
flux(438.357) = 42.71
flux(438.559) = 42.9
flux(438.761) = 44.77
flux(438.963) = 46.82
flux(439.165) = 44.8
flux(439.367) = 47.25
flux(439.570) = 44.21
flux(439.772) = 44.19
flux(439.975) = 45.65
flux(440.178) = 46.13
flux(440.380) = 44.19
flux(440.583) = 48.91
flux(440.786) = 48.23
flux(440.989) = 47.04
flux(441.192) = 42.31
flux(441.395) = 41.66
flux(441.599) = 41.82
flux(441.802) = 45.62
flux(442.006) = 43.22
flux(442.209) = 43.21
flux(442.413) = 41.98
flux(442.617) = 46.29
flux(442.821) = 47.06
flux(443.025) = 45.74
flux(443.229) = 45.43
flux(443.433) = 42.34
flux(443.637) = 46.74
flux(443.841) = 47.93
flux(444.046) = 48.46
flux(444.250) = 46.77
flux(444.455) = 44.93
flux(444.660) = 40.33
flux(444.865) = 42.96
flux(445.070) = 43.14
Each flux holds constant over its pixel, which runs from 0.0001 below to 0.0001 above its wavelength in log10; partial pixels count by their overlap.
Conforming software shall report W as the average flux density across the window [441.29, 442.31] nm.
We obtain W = 43.1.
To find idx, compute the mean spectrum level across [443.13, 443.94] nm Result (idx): 45.6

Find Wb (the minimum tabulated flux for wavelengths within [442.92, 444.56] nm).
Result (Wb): 42.34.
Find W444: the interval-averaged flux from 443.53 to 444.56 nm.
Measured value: 46.9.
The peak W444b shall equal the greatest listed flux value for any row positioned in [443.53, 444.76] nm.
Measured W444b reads 48.46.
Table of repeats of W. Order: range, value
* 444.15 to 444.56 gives 45.7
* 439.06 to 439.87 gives 45.1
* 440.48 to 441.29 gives 46.6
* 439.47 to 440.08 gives 44.7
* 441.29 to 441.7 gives 41.7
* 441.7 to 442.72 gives 44.1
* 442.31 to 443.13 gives 45.2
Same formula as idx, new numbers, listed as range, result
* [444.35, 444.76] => 42.6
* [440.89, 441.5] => 43.6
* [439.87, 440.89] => 46.6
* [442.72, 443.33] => 46.1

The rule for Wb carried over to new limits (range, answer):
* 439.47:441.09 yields 44.19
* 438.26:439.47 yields 42.71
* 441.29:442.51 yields 41.66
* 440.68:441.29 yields 42.31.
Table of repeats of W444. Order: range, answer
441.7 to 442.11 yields 44.5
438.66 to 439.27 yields 45.5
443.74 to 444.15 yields 48.2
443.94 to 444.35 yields 47.6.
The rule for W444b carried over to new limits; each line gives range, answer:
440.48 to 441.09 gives 48.91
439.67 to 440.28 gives 46.13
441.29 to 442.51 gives 45.62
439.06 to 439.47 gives 47.25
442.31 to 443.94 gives 47.93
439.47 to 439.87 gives 44.21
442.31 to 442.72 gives 46.29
